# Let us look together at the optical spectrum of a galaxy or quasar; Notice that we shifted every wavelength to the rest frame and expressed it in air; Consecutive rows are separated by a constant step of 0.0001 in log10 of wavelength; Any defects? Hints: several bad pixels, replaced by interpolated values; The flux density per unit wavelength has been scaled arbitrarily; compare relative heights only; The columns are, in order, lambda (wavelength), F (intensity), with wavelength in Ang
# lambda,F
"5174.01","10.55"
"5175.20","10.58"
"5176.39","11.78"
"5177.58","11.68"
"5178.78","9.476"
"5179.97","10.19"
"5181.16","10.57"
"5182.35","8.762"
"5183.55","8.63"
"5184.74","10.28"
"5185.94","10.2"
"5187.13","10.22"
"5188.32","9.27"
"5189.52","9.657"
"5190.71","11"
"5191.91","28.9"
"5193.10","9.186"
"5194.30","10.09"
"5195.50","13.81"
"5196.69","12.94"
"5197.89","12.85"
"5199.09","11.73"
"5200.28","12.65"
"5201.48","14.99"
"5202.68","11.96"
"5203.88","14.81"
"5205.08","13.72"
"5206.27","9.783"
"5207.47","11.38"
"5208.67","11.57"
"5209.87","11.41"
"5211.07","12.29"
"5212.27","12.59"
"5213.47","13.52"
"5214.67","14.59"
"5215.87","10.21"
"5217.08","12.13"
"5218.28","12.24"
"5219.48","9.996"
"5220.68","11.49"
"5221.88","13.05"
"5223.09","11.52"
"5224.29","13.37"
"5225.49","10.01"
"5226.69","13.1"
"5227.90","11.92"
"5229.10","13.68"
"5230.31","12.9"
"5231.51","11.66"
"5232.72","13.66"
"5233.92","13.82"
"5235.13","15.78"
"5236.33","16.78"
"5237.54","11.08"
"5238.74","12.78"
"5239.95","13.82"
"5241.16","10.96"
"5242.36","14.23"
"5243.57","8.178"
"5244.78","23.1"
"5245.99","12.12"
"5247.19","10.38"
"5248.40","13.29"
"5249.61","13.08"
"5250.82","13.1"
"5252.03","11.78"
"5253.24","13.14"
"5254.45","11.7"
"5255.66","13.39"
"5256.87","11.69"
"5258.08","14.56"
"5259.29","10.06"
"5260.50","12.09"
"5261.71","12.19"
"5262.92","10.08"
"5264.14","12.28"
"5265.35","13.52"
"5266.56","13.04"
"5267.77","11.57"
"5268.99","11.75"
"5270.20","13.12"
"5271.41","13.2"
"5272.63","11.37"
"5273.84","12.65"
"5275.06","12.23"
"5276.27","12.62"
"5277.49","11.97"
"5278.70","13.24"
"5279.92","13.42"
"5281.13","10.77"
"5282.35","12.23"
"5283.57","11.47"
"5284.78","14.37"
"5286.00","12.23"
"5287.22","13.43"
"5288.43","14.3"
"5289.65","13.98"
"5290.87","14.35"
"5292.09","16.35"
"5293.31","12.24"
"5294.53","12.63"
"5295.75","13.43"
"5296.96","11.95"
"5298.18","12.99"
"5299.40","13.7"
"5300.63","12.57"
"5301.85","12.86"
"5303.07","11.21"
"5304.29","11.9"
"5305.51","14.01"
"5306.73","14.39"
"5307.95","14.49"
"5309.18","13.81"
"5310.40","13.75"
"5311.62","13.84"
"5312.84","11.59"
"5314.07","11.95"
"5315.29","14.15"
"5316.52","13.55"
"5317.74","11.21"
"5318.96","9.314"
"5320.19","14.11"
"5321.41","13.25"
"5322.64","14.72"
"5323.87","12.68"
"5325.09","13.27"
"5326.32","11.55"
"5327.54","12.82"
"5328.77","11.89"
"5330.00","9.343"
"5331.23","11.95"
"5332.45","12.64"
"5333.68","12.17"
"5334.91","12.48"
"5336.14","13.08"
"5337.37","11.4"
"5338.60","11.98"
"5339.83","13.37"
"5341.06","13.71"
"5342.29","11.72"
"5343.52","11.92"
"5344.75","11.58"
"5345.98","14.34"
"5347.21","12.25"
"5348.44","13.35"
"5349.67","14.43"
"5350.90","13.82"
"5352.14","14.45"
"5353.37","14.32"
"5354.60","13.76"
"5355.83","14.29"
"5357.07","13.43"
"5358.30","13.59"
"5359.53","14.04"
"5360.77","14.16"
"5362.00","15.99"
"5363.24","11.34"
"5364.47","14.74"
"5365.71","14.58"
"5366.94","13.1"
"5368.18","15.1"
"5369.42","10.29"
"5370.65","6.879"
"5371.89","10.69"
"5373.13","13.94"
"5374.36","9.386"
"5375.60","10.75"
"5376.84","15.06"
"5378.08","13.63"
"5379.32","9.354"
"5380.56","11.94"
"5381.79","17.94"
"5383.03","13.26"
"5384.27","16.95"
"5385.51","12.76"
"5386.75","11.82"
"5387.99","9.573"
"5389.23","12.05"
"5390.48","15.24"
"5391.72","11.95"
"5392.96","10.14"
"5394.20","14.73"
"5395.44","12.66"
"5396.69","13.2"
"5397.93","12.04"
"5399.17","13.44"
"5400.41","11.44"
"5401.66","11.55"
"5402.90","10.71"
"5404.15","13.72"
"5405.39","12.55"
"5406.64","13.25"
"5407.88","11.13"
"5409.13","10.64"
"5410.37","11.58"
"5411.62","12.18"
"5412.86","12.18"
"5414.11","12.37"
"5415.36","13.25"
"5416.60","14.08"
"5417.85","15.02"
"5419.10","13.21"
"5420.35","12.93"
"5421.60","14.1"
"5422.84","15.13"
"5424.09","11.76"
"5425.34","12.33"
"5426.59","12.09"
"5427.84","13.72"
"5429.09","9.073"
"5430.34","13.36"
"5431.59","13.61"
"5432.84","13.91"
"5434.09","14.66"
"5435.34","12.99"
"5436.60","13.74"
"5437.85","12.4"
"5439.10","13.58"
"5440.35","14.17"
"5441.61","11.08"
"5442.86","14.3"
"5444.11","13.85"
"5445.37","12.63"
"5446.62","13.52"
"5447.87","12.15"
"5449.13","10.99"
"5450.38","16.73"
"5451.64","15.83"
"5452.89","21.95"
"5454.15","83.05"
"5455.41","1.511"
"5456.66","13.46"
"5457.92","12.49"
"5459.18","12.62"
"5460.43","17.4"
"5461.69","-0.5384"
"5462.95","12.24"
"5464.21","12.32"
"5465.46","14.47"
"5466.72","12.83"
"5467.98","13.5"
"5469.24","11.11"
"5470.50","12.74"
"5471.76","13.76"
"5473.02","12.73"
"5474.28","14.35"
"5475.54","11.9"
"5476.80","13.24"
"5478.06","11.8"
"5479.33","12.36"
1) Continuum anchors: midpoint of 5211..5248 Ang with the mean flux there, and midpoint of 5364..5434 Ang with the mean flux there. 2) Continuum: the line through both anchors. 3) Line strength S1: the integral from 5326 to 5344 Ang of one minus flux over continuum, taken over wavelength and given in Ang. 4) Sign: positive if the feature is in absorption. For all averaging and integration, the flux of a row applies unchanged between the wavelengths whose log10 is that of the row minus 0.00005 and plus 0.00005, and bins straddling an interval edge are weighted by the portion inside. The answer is 0.8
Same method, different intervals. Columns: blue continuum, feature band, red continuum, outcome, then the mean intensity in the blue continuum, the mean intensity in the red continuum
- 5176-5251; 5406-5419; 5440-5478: 1.7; 12.4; 15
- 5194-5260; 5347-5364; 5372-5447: -1.4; 12.7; 12.8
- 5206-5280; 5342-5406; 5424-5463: 5.6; 12.5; 15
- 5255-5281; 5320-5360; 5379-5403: -1.2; 12.4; 12.7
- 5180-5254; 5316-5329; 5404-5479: 0.6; 12.5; 14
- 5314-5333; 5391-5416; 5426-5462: 3.7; 12.4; 15.3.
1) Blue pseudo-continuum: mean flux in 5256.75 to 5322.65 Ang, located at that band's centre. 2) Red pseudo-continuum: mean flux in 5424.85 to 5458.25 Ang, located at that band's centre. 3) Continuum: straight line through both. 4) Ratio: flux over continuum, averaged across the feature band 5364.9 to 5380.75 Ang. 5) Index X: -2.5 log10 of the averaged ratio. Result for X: 0.20 mag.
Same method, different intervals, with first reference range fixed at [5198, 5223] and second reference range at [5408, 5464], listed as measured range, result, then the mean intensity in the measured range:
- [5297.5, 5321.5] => 0.02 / 12.9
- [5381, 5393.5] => 0.06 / 13.2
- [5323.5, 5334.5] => 0.11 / 12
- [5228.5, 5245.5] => -0.10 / 13.7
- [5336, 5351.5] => 0.06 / 12.8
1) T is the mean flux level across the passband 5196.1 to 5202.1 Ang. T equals 13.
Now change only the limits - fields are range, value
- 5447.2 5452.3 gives 14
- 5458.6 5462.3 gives 9.85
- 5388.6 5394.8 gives 12.8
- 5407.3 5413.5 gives 11.5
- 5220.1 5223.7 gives 12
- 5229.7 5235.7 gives 13.5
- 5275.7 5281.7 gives 12.4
